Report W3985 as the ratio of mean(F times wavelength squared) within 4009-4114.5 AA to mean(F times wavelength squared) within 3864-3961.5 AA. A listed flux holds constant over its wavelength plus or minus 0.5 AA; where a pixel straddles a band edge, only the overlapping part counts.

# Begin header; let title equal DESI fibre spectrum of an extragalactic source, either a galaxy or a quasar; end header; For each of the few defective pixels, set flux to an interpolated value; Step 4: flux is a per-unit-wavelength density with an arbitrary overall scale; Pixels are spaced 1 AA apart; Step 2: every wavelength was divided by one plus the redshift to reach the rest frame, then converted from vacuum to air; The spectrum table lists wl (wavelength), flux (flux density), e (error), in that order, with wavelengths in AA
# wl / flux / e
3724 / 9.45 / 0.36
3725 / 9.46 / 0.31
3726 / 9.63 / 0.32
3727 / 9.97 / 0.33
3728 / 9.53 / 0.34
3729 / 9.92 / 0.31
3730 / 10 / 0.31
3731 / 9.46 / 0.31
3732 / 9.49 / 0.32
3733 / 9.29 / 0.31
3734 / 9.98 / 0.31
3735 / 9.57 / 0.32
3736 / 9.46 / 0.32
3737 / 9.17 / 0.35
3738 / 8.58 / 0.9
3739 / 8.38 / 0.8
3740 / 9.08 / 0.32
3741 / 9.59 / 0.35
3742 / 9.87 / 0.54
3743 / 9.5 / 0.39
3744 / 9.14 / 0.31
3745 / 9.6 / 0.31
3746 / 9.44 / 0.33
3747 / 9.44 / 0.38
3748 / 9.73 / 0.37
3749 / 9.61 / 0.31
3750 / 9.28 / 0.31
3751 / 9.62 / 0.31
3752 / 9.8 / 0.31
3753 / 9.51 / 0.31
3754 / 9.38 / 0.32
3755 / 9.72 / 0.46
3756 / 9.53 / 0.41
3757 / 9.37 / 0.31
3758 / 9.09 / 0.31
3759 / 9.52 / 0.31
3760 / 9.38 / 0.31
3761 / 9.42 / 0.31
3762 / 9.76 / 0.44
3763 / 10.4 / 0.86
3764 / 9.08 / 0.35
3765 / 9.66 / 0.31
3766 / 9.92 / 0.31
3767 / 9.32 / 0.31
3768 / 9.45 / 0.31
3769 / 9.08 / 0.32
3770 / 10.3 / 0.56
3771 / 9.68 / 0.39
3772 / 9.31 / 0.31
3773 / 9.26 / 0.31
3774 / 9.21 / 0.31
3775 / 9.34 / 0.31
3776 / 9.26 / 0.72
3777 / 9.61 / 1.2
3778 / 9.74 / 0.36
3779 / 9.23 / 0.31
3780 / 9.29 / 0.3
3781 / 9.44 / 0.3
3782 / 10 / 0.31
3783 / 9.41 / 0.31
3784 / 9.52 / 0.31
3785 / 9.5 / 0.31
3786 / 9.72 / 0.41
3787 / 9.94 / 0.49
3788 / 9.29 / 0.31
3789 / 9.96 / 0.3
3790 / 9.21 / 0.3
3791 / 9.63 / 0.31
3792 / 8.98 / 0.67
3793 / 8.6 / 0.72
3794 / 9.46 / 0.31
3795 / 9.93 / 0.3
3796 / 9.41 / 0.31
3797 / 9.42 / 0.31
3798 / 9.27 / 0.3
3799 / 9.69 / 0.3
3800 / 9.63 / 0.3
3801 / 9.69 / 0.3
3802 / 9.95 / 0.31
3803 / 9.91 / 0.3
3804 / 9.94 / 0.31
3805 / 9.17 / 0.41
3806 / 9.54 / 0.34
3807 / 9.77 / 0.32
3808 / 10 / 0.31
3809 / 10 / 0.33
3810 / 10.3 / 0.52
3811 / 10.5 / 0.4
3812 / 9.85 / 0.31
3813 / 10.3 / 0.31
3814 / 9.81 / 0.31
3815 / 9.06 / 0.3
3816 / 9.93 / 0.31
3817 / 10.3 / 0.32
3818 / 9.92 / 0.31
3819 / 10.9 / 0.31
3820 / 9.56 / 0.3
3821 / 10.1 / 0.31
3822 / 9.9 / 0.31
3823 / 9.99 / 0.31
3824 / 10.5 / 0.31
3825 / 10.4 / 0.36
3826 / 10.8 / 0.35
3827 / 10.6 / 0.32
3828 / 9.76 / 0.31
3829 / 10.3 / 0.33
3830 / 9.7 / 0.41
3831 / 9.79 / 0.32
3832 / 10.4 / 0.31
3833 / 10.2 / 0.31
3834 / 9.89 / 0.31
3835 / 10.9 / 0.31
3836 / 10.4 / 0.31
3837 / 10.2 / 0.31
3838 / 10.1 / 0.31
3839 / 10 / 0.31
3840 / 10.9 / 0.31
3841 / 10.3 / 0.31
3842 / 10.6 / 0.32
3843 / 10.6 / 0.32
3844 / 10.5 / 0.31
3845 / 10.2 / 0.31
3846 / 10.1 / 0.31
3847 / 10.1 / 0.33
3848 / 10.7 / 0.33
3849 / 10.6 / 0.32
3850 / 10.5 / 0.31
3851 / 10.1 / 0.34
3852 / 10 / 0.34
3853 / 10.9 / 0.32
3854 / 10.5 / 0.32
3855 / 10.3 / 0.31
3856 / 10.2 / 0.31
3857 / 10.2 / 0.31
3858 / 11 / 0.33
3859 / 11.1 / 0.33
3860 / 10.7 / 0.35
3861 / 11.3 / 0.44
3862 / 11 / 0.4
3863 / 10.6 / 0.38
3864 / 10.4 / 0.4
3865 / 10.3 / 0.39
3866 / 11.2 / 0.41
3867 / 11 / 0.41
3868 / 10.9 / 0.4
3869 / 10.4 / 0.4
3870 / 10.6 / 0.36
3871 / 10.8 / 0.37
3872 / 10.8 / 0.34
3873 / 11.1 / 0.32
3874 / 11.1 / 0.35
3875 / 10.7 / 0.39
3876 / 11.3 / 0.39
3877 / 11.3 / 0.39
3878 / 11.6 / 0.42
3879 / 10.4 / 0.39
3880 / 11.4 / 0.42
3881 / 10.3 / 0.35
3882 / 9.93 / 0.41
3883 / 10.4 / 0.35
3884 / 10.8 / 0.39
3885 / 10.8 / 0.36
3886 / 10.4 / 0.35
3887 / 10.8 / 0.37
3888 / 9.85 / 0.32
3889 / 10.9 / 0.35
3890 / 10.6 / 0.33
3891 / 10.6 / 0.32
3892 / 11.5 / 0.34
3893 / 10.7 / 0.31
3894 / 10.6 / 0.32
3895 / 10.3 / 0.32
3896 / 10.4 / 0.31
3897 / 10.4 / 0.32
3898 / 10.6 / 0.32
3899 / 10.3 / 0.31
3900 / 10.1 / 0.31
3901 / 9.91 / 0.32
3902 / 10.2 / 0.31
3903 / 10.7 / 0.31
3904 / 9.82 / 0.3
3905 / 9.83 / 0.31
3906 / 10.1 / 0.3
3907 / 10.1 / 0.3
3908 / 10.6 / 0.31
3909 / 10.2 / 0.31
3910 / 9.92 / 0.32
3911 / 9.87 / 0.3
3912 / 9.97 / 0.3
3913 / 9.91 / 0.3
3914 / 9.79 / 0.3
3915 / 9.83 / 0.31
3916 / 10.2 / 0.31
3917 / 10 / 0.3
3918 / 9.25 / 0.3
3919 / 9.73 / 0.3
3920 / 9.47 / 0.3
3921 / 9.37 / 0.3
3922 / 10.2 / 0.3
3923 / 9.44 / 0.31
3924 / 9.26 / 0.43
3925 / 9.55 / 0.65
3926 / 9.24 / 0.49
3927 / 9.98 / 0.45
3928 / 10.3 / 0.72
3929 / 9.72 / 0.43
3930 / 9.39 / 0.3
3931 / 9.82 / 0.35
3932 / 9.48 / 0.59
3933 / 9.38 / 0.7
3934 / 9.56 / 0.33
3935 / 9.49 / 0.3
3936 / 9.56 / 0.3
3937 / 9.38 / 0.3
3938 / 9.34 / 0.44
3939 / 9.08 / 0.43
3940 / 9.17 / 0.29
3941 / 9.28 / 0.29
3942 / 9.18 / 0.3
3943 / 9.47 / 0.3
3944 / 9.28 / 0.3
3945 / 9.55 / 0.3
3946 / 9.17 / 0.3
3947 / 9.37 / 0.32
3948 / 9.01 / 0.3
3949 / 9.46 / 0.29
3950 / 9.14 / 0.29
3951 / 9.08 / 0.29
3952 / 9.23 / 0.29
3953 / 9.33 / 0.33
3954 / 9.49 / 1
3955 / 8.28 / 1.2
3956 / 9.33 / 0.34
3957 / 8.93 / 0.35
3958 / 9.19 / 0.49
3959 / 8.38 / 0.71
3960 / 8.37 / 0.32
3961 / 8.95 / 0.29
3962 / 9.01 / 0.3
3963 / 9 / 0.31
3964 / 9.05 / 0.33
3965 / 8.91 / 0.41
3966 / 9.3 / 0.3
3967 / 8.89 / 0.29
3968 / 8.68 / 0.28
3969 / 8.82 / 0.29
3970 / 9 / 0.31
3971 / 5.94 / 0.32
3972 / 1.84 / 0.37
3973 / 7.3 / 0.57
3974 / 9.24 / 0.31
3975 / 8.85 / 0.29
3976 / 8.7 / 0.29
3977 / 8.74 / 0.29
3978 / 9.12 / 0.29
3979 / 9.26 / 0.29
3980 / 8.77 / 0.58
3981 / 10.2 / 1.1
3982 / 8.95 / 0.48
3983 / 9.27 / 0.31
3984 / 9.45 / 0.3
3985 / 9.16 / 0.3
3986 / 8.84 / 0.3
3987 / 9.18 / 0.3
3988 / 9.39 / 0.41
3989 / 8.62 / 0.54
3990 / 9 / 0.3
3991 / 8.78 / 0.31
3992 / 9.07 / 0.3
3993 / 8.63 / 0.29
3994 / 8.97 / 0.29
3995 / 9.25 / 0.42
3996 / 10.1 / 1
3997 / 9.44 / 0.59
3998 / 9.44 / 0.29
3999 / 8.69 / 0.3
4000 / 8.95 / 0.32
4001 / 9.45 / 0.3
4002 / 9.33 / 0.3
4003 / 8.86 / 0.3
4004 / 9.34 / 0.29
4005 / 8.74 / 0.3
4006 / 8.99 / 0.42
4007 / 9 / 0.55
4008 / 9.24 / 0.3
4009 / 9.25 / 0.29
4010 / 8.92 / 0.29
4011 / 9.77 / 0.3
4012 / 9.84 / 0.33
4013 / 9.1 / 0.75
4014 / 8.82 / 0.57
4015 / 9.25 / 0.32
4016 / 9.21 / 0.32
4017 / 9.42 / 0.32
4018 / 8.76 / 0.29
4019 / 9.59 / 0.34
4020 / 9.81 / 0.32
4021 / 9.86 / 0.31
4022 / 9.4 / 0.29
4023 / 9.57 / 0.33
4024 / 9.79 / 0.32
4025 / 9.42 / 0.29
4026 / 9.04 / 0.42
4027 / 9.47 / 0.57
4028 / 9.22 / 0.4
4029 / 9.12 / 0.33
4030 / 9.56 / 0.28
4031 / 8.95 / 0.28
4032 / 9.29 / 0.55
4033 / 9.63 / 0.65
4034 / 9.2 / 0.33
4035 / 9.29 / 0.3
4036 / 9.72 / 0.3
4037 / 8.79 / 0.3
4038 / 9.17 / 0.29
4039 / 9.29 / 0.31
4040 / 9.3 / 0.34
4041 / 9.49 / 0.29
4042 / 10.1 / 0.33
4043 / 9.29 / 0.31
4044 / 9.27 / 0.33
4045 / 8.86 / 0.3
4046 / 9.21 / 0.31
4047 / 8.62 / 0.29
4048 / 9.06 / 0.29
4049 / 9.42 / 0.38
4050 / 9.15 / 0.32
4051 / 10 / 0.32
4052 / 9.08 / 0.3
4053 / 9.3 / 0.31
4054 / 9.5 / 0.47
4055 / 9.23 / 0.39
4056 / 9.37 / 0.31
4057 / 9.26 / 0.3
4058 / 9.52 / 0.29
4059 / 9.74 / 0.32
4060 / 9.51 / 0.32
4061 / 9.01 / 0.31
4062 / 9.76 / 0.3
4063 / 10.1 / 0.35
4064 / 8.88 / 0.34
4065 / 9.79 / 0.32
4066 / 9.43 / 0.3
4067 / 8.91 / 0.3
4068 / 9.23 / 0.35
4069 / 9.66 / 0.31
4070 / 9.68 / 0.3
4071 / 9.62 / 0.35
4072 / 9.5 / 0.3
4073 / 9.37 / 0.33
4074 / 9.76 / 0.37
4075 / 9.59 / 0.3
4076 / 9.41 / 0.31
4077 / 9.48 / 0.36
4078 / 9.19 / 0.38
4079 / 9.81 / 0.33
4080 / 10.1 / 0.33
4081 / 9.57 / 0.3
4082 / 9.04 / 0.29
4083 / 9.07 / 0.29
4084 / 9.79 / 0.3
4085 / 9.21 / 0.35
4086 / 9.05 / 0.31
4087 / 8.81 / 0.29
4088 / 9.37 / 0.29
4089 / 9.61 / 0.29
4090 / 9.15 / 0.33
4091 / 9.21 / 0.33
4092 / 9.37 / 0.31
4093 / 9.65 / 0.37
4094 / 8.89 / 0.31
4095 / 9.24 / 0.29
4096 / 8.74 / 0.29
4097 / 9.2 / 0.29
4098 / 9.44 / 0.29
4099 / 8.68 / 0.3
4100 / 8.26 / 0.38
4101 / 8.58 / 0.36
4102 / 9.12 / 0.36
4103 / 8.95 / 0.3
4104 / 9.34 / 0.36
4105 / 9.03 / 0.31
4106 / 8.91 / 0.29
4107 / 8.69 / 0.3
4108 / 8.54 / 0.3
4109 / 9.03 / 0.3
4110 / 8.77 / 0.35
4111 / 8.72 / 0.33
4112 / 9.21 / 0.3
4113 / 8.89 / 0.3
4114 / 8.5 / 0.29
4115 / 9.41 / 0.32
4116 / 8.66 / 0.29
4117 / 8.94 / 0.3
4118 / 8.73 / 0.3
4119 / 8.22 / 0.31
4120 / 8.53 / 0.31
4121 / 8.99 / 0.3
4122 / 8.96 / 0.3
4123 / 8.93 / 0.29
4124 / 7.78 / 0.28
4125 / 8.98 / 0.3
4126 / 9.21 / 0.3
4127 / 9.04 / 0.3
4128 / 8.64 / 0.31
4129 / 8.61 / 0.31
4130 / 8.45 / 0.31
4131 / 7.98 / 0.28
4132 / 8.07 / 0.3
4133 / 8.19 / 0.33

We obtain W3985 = 1.00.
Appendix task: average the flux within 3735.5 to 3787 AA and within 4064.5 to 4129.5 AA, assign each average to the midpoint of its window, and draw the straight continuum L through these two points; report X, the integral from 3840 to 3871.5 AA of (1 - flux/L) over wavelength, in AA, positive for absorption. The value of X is -4.1 AA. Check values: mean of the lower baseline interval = 9.47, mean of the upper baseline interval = 9.1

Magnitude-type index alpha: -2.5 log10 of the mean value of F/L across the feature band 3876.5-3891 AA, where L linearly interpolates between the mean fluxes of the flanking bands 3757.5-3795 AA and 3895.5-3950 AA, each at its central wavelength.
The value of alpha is -0.108 mag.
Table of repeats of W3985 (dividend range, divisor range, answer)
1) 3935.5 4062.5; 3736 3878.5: 1.01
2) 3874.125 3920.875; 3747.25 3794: 1.16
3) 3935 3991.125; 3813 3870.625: 0.91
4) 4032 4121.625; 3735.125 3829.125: 1.11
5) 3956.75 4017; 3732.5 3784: 1.06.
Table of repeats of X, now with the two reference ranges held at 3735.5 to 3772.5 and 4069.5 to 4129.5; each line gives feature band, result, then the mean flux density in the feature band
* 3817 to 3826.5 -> -0.9 AA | 10.2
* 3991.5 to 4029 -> -0.4 AA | 9.27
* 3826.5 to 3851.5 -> -2.5 AA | 10.3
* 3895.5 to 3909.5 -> -1.4 AA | 10.2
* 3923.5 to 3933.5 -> -0.4 AA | 9.61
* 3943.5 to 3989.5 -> 2.1 AA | 8.8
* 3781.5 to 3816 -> -0.9 AA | 9.66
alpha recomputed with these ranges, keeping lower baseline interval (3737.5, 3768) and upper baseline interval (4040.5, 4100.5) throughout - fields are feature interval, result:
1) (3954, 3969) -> 0.06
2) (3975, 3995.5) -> 0.04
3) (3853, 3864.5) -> -0.14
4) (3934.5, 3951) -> 0.01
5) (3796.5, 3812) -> -0.04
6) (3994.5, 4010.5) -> 0.02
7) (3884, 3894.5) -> -0.14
